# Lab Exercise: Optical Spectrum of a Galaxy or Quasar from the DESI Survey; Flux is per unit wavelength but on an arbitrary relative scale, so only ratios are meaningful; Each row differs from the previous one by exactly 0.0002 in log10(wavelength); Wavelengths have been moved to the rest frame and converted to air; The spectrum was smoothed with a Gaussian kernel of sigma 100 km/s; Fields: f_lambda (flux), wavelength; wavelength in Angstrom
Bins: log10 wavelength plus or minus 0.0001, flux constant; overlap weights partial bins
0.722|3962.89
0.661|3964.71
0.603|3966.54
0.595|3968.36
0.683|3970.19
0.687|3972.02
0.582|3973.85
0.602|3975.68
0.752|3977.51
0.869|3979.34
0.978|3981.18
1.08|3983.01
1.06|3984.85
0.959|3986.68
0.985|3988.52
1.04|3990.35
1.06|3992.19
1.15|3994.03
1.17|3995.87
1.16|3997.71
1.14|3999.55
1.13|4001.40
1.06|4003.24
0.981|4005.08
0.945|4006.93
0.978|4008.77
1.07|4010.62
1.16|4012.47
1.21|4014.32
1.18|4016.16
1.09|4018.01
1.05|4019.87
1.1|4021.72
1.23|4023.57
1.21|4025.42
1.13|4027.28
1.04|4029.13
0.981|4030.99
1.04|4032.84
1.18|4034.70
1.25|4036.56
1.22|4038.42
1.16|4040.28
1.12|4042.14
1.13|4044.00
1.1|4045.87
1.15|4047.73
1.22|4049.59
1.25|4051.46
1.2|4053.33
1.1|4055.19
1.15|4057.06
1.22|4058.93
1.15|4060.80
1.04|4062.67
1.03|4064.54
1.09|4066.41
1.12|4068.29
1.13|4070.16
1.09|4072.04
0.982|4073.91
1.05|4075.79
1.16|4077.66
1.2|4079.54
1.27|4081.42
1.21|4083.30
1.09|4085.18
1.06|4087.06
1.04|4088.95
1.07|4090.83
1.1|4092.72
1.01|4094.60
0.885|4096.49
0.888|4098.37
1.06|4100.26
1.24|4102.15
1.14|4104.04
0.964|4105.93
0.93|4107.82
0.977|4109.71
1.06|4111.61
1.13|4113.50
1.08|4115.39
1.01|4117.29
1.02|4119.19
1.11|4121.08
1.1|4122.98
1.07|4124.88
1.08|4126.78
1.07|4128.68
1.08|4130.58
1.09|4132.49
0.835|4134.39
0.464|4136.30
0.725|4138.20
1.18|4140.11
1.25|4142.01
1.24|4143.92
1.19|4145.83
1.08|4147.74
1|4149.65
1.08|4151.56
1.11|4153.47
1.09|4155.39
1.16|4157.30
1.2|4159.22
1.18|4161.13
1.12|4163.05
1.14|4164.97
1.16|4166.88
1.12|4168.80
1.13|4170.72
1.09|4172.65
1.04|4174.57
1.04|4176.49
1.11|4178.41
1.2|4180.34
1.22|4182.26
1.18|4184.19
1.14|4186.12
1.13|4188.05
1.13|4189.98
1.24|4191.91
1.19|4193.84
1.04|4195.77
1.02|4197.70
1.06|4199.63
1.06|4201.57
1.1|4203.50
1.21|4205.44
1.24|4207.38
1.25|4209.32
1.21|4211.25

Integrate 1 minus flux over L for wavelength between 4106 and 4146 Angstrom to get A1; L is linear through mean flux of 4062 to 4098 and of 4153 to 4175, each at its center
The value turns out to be 2.9 Angstrom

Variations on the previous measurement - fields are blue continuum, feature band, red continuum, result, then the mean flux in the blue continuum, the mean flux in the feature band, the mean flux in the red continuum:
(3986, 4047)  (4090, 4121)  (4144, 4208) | 2.2 Angstrom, 1.1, 1.04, 1.13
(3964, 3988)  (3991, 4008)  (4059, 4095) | -4.6 Angstrom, 0.782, 1.09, 1.1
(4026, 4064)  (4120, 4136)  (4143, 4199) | 1.5 Angstrom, 1.14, 1.03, 1.13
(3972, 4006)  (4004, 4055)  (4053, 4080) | -3.7 Angstrom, 0.979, 1.12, 1.11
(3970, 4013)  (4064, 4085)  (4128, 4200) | -1.8 Angstrom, 0.973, 1.12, 1.09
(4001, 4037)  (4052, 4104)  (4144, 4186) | 0.5 Angstrom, 1.1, 1.1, 1.13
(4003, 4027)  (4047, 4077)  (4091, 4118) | -1.6 Angstrom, 1.1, 1.12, 1.04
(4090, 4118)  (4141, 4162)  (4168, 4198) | -1.0 Angstrom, 1.04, 1.14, 1.13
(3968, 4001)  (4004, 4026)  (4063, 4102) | -2.8 Angstrom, 0.929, 1.1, 1.08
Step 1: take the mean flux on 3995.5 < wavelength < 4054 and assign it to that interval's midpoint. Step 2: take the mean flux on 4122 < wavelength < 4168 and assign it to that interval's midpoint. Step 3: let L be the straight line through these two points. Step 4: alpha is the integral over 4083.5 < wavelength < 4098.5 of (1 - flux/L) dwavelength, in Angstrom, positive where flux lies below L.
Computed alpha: 0.84 Angstrom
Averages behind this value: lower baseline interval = 1.13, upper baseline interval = 1.07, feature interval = 1.03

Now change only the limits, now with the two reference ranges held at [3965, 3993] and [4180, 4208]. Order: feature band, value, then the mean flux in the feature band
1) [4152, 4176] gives -0.6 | 1.13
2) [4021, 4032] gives -2.6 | 1.12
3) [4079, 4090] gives -1.8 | 1.14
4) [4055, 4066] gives -1.9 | 1.11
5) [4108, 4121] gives -0.2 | 1.04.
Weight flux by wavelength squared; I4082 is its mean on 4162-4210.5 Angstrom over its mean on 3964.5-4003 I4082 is 1.38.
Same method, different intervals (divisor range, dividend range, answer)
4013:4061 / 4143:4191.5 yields 1.05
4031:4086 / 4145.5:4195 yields 1.05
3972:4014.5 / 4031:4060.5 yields 1.20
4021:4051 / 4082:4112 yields 0.94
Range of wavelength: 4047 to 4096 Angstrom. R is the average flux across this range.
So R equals 1.12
